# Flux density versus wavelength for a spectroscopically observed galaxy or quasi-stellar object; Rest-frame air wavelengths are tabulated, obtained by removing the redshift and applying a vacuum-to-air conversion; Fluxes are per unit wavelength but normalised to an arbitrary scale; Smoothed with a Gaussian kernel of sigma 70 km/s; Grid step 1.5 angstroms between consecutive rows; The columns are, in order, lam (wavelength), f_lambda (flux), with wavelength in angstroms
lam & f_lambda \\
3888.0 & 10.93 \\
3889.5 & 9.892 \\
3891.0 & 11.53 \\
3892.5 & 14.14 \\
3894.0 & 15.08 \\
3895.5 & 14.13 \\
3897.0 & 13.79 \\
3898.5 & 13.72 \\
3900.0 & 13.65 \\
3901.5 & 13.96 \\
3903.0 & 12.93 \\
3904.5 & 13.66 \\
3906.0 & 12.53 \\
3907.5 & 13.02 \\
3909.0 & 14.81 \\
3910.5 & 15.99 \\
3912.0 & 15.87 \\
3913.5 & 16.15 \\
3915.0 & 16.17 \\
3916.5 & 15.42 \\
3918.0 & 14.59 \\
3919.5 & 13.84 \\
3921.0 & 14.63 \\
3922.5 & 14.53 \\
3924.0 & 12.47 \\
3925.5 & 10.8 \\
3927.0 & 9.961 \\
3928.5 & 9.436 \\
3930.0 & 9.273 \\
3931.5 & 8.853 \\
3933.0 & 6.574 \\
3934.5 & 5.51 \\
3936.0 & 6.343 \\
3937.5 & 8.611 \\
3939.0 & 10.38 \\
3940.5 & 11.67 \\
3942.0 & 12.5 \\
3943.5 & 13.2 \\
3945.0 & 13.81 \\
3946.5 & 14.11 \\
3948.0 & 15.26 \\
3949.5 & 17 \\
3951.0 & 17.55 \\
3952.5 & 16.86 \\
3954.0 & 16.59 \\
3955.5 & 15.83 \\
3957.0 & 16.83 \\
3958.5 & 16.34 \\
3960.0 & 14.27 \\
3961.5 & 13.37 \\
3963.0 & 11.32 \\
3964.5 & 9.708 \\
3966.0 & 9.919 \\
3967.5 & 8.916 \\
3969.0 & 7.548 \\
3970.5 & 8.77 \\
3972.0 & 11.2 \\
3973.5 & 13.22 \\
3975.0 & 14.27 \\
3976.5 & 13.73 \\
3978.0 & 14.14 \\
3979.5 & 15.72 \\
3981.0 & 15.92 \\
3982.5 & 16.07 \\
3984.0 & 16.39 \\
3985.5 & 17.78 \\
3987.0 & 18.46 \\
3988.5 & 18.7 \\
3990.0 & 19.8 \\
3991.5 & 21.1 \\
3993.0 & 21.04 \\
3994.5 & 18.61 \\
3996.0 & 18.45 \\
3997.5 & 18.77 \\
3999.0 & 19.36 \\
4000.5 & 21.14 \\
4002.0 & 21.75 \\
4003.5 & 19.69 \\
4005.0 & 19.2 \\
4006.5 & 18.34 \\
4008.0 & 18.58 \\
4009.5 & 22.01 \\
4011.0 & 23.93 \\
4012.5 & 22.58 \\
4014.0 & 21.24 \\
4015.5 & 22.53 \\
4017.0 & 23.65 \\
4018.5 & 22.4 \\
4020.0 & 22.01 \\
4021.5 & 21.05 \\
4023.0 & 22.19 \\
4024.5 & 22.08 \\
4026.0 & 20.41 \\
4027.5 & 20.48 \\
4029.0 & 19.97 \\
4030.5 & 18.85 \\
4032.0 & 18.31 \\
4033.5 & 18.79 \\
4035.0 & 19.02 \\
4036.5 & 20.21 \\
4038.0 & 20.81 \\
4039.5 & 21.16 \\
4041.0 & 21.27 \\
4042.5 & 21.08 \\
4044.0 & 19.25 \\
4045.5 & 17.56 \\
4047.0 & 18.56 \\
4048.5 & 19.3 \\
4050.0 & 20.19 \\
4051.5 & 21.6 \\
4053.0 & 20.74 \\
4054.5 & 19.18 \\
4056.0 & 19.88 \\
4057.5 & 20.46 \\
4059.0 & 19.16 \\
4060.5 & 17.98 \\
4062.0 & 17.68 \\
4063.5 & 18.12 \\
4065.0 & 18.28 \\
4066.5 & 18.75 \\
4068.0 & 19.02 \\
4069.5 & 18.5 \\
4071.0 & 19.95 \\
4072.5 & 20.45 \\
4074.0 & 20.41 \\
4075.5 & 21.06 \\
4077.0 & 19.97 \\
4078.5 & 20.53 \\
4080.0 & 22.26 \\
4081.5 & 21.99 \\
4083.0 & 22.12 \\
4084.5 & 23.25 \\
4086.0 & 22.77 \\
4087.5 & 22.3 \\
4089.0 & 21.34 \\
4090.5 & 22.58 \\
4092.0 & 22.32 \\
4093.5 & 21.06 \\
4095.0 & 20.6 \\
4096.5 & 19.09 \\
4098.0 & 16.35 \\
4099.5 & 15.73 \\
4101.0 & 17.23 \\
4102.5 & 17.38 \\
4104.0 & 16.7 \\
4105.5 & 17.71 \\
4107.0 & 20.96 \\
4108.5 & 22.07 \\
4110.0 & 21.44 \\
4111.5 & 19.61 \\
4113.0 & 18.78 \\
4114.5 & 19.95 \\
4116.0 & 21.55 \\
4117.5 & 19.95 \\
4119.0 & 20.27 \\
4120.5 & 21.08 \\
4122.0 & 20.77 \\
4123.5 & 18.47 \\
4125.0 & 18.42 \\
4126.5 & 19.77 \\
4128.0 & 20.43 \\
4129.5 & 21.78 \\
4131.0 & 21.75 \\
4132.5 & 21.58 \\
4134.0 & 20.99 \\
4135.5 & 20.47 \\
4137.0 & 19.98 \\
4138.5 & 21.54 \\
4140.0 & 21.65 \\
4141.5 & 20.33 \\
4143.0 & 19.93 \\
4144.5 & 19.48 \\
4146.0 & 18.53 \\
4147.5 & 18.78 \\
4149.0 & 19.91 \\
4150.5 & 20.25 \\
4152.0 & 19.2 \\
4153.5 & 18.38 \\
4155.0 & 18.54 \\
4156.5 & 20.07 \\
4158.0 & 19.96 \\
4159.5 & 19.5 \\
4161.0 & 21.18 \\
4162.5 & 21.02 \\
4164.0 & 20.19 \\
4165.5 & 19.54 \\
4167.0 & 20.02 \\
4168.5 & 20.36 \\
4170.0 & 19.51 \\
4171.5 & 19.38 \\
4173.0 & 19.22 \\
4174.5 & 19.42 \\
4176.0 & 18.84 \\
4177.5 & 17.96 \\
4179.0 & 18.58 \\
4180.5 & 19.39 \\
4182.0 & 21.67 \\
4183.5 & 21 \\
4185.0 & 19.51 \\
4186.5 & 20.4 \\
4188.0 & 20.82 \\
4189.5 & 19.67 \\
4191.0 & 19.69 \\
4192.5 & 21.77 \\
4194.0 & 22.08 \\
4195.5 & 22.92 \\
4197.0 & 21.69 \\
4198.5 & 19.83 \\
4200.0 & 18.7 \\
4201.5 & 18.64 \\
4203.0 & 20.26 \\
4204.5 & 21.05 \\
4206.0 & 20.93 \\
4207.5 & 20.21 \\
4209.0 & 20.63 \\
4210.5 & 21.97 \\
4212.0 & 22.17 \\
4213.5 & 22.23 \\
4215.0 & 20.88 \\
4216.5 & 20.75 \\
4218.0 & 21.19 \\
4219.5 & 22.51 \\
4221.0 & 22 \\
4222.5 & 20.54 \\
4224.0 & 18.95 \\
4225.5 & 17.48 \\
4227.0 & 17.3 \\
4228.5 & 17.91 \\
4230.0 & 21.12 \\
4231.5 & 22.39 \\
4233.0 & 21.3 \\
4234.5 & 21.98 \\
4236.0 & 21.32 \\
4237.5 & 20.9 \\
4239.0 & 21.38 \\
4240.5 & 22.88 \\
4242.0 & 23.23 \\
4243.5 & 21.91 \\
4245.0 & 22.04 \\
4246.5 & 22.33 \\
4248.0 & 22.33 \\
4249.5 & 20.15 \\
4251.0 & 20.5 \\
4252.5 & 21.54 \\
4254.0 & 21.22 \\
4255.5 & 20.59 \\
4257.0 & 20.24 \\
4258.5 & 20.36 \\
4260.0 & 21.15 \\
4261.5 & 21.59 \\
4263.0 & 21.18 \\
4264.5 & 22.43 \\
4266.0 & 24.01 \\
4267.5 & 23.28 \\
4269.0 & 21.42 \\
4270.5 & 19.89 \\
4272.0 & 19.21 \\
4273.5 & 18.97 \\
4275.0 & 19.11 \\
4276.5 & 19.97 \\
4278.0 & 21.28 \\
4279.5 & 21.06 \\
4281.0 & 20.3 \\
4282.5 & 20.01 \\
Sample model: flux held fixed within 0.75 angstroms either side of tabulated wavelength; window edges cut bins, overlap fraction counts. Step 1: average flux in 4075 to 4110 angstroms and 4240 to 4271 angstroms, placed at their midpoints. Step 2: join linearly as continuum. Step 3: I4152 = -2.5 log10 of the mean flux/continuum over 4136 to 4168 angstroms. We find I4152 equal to 0.048 mag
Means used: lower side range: 20.3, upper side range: 21.6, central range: 19.9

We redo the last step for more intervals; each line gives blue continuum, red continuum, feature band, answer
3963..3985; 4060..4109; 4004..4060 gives -0.25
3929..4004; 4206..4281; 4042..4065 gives -0.17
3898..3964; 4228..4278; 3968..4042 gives -0.24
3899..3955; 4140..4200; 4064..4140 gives -0.13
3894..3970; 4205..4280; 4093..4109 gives -0.07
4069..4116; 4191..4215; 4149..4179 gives 0.06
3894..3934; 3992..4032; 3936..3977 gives 0.25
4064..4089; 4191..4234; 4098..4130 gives 0.07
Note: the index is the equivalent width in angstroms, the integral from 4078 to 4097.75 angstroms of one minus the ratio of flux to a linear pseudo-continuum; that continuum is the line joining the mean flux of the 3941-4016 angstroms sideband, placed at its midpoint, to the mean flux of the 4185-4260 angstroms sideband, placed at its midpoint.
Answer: -3.4 angstroms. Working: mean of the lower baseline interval 16.4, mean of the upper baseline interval 20.9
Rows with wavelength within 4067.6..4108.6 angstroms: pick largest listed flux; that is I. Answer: 23.25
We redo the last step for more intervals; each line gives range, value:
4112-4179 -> 21.78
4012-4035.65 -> 23.65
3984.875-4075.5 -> 23.93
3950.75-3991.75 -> 21.1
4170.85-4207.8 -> 22.92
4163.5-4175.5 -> 20.36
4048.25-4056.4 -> 21.6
